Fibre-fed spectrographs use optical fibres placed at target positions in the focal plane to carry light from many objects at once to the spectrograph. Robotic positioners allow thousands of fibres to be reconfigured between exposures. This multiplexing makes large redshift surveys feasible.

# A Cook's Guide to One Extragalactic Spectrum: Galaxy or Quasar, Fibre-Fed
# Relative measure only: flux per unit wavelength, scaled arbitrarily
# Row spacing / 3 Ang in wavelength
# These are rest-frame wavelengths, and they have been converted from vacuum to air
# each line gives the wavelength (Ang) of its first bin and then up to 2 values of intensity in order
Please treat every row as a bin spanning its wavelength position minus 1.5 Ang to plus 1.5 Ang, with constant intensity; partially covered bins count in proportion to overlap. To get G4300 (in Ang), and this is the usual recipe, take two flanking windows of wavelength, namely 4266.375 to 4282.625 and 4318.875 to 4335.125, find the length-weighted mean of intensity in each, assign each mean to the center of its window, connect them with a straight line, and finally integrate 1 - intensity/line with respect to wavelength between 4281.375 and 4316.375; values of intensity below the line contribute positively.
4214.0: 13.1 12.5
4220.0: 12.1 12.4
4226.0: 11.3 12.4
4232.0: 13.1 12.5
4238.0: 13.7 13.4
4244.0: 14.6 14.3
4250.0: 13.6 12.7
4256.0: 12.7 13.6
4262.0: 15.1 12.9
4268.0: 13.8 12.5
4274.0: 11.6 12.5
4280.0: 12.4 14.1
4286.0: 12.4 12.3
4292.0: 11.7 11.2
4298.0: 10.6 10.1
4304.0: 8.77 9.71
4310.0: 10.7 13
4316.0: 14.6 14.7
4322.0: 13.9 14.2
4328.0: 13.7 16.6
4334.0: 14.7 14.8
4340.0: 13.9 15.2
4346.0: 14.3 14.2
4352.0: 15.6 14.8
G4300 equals 5.3 Ang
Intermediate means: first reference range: 12.7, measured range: 11.5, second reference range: 14.6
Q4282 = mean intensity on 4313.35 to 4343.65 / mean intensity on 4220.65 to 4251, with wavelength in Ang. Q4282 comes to 1.1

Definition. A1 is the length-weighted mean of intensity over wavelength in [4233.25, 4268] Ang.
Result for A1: 13.6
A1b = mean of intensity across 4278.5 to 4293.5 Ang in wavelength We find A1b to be 12.6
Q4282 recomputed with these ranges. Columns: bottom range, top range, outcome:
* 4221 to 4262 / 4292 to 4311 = 0.78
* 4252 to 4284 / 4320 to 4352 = 1.12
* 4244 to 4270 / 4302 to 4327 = 0.91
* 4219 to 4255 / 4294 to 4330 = 0.94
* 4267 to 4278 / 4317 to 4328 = 1.13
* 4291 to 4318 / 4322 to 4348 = 1.30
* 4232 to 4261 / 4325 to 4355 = 1.10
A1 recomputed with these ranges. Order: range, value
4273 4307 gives 11.5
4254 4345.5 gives 12.9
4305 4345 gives 13.8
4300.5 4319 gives 11.5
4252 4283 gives 13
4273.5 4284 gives 12.7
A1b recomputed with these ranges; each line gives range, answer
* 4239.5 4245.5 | 14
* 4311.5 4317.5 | 13.8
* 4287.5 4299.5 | 11.4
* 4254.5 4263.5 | 13.8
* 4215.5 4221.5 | 12.3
